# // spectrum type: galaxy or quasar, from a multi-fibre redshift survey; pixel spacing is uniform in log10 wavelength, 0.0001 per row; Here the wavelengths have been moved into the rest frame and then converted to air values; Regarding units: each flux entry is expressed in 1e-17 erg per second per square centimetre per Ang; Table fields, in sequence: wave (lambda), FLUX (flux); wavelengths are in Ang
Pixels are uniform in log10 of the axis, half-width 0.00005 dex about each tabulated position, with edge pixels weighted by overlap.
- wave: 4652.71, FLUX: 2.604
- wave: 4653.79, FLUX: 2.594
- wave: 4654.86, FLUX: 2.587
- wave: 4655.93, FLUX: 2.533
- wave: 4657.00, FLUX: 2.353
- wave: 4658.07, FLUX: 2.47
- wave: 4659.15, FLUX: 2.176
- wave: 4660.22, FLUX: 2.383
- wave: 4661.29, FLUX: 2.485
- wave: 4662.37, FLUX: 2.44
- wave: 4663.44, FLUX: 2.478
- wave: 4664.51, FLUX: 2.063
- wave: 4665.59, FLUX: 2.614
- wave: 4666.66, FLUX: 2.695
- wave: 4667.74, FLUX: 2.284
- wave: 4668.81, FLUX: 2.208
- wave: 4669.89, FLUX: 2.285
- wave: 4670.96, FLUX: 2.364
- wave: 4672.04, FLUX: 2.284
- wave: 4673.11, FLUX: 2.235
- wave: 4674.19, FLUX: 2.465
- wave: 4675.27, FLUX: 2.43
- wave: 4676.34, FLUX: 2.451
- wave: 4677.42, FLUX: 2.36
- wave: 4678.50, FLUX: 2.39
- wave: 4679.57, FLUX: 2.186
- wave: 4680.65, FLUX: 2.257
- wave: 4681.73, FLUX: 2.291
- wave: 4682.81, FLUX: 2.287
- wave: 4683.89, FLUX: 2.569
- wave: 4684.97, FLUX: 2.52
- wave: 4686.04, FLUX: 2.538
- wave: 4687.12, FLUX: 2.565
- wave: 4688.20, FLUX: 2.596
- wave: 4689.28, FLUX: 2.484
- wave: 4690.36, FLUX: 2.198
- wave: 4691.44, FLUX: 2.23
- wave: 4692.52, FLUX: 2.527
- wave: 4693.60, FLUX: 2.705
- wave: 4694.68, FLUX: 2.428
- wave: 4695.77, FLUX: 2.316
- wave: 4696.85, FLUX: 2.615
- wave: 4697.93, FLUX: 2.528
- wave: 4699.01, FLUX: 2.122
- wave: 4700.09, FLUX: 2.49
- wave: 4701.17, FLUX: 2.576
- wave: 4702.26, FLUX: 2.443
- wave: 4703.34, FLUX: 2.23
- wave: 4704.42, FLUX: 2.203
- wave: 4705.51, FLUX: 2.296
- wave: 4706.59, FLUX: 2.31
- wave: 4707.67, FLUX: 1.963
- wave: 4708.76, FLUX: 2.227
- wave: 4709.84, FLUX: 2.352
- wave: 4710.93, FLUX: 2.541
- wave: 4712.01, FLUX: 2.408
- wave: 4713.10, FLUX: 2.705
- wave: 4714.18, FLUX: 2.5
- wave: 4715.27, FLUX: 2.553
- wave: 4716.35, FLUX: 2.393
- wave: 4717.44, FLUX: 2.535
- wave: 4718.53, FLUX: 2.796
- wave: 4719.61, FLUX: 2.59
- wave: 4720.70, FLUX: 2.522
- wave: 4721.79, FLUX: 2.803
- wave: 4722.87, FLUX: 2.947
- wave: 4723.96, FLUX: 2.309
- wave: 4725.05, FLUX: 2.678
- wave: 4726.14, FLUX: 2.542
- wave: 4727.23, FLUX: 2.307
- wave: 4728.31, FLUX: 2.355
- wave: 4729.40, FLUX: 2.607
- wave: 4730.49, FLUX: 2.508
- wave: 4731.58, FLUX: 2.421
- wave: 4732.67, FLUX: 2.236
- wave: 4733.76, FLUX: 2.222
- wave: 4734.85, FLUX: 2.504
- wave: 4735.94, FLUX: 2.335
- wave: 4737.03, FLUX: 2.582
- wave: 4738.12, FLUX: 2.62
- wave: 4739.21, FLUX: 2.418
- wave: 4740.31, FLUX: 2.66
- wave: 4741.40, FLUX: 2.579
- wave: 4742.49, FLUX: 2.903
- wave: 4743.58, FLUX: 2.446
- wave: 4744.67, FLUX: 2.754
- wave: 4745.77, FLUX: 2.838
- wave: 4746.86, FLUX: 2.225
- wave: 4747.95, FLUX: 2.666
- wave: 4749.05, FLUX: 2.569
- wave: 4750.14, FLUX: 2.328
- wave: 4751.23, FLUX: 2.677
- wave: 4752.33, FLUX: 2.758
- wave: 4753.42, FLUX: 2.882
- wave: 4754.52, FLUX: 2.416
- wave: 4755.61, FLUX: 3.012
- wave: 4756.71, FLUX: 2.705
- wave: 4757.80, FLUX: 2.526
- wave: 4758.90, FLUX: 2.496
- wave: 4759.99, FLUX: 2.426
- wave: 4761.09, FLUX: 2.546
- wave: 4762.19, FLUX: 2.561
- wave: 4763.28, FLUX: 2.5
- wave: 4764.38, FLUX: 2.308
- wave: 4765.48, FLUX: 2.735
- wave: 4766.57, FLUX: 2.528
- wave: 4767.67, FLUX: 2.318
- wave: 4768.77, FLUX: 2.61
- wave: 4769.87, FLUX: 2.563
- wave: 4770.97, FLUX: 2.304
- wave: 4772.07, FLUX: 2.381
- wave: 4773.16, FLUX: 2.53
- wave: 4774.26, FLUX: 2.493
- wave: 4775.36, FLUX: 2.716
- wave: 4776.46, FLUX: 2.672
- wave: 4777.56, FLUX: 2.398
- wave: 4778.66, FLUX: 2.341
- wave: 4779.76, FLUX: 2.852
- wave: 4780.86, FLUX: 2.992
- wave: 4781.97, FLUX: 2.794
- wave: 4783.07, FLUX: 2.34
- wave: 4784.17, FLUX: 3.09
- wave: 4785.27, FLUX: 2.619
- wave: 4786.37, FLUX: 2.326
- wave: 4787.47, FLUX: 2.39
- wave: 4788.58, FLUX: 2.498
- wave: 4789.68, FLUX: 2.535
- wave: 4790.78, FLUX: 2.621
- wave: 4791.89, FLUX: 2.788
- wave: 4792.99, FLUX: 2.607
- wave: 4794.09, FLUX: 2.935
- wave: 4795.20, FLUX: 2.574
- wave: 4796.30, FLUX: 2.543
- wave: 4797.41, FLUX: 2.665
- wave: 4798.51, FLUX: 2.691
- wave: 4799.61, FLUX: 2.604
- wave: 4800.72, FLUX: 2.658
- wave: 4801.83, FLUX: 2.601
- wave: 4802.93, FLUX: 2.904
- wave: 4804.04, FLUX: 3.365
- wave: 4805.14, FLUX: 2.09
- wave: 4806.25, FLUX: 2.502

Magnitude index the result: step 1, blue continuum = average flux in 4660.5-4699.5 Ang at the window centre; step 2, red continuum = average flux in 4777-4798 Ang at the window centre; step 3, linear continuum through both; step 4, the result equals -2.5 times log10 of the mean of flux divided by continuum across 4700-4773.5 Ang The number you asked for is 0.00 mag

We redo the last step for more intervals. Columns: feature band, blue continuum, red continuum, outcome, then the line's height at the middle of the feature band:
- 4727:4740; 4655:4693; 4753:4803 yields 0.03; 2.51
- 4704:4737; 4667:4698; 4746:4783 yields 0.01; 2.48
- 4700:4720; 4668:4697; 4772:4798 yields 0.01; 2.46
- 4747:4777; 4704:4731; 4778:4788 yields 0.01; 2.59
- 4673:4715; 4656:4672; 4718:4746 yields 0.02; 2.46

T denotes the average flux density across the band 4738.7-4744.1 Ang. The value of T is 2.6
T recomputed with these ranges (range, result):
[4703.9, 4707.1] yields 2.27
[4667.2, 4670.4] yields 2.26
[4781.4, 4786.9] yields 2.63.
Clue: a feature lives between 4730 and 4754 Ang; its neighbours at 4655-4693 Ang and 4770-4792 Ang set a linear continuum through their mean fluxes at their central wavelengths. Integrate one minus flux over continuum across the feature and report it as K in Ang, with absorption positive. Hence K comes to -0.4 Ang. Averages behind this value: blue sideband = 2.39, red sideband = 2.58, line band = 2.55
